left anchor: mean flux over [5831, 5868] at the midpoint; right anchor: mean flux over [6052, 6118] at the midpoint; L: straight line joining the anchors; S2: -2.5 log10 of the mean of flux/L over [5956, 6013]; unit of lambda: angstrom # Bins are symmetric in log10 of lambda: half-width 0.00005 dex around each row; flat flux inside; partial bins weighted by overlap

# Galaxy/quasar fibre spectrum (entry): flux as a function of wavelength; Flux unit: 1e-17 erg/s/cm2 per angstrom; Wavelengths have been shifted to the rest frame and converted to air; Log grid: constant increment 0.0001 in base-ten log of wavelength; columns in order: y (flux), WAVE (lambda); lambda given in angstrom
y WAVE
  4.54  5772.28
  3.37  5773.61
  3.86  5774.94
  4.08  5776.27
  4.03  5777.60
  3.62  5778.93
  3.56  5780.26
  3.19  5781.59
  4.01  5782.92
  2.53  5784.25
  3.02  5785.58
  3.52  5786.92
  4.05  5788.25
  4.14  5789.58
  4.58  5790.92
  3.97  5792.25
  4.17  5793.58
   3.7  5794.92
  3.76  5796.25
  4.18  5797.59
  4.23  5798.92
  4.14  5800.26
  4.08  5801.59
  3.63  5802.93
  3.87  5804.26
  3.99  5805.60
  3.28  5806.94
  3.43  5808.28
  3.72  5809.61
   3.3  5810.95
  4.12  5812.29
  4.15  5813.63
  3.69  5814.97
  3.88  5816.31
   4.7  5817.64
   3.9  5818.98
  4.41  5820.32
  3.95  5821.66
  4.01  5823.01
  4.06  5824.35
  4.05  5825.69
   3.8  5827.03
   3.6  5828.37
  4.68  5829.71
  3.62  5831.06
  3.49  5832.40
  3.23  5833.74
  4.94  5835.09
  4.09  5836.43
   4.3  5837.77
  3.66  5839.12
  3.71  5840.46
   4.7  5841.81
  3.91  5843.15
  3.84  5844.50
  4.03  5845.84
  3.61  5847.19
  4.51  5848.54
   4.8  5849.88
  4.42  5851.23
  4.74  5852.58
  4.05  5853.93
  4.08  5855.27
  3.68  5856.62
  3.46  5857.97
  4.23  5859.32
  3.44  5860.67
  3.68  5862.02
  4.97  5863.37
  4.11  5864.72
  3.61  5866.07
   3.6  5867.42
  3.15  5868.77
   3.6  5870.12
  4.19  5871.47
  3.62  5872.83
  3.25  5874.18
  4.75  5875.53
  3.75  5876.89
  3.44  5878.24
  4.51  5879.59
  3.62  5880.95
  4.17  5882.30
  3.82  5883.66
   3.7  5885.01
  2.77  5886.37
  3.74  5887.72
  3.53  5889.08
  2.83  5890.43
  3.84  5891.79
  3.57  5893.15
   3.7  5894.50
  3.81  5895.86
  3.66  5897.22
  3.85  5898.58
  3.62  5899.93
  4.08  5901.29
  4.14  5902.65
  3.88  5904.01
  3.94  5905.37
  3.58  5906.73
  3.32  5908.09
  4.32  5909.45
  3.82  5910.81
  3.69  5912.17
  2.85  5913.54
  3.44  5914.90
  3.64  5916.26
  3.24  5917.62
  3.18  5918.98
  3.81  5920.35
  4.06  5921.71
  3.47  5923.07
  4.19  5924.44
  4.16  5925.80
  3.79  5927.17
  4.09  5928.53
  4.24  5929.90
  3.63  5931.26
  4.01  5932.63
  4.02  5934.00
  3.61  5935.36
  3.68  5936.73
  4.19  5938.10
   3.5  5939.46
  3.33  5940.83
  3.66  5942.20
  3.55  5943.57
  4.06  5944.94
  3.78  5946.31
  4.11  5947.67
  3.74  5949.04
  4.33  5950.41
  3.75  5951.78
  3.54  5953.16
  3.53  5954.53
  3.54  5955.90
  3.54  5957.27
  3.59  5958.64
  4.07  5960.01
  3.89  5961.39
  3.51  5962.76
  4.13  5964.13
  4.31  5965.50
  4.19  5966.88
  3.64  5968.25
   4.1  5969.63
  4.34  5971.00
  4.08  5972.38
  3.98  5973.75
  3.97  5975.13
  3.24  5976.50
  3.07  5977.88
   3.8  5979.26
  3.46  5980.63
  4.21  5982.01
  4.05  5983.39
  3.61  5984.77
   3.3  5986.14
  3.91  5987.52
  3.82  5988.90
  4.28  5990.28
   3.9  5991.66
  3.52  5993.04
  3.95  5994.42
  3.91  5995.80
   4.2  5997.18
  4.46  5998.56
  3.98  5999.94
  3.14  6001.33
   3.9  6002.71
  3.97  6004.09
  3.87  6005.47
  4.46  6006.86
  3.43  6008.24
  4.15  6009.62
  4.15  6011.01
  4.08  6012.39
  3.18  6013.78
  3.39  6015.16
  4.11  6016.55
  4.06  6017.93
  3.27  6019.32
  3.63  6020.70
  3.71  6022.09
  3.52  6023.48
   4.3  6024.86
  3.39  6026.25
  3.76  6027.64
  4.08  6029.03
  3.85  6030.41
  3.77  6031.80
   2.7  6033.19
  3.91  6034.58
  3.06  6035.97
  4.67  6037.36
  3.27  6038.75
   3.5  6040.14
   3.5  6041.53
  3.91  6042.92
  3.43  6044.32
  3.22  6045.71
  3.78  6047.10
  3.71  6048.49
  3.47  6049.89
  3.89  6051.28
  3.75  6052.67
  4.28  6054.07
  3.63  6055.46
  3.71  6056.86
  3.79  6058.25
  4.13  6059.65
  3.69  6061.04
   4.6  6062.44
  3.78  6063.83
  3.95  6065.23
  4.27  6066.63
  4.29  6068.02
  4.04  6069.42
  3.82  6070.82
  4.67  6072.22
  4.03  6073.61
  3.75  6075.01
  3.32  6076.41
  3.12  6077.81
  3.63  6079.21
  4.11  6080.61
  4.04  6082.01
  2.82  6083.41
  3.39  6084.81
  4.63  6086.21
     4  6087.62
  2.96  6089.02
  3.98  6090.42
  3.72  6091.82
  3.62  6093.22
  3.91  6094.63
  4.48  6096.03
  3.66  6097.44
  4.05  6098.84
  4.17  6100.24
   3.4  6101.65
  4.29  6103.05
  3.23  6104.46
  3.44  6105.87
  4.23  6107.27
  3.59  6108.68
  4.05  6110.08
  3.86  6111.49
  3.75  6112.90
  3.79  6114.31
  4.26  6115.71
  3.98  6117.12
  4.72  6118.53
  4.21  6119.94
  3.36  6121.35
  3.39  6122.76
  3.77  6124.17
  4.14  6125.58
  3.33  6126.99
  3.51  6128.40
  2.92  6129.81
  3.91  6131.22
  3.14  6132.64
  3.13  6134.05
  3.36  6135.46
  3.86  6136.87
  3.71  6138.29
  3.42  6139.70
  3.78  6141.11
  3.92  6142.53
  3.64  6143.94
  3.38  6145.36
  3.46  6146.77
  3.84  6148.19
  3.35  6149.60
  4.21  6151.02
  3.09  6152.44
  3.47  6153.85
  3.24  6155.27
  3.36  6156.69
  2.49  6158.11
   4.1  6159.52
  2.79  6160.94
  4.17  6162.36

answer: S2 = 0.02 mag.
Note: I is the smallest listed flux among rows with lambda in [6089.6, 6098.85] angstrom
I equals 3.62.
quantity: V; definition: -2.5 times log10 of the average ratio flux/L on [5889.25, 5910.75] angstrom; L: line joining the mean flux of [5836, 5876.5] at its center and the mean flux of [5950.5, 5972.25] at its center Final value 0.06 mag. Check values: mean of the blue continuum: 3.99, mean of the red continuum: 3.86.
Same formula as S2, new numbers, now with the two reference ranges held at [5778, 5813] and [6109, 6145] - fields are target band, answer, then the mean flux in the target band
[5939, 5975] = -0.030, 3.84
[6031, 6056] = 0.026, 3.64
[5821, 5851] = -0.077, 4.03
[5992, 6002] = -0.042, 3.88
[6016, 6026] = -0.015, 3.78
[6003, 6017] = -0.041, 3.87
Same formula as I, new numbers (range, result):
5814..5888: 2.77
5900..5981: 2.85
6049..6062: 3.47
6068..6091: 2.82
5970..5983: 3.07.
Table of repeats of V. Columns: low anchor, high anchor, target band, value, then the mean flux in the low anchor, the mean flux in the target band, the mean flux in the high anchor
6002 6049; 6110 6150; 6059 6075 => -0.11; 3.73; 4.1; 3.68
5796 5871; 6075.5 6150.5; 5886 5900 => 0.10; 3.96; 3.55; 3.71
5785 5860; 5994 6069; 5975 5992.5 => 0.03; 3.98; 3.73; 3.81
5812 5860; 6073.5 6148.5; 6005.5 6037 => 0.03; 4.06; 3.74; 3.72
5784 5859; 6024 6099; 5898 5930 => 0.04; 3.96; 3.76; 3.79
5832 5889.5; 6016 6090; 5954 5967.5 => 0.00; 3.92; 3.83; 3.77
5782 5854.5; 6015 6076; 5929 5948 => 0.02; 3.96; 3.81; 3.8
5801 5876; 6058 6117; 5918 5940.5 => 0.02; 3.95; 3.84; 3.87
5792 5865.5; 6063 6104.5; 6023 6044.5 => 0.06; 4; 3.67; 3.85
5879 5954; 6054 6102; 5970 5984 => -0.01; 3.75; 3.83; 3.87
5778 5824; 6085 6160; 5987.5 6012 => -0.05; 3.84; 3.95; 3.7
